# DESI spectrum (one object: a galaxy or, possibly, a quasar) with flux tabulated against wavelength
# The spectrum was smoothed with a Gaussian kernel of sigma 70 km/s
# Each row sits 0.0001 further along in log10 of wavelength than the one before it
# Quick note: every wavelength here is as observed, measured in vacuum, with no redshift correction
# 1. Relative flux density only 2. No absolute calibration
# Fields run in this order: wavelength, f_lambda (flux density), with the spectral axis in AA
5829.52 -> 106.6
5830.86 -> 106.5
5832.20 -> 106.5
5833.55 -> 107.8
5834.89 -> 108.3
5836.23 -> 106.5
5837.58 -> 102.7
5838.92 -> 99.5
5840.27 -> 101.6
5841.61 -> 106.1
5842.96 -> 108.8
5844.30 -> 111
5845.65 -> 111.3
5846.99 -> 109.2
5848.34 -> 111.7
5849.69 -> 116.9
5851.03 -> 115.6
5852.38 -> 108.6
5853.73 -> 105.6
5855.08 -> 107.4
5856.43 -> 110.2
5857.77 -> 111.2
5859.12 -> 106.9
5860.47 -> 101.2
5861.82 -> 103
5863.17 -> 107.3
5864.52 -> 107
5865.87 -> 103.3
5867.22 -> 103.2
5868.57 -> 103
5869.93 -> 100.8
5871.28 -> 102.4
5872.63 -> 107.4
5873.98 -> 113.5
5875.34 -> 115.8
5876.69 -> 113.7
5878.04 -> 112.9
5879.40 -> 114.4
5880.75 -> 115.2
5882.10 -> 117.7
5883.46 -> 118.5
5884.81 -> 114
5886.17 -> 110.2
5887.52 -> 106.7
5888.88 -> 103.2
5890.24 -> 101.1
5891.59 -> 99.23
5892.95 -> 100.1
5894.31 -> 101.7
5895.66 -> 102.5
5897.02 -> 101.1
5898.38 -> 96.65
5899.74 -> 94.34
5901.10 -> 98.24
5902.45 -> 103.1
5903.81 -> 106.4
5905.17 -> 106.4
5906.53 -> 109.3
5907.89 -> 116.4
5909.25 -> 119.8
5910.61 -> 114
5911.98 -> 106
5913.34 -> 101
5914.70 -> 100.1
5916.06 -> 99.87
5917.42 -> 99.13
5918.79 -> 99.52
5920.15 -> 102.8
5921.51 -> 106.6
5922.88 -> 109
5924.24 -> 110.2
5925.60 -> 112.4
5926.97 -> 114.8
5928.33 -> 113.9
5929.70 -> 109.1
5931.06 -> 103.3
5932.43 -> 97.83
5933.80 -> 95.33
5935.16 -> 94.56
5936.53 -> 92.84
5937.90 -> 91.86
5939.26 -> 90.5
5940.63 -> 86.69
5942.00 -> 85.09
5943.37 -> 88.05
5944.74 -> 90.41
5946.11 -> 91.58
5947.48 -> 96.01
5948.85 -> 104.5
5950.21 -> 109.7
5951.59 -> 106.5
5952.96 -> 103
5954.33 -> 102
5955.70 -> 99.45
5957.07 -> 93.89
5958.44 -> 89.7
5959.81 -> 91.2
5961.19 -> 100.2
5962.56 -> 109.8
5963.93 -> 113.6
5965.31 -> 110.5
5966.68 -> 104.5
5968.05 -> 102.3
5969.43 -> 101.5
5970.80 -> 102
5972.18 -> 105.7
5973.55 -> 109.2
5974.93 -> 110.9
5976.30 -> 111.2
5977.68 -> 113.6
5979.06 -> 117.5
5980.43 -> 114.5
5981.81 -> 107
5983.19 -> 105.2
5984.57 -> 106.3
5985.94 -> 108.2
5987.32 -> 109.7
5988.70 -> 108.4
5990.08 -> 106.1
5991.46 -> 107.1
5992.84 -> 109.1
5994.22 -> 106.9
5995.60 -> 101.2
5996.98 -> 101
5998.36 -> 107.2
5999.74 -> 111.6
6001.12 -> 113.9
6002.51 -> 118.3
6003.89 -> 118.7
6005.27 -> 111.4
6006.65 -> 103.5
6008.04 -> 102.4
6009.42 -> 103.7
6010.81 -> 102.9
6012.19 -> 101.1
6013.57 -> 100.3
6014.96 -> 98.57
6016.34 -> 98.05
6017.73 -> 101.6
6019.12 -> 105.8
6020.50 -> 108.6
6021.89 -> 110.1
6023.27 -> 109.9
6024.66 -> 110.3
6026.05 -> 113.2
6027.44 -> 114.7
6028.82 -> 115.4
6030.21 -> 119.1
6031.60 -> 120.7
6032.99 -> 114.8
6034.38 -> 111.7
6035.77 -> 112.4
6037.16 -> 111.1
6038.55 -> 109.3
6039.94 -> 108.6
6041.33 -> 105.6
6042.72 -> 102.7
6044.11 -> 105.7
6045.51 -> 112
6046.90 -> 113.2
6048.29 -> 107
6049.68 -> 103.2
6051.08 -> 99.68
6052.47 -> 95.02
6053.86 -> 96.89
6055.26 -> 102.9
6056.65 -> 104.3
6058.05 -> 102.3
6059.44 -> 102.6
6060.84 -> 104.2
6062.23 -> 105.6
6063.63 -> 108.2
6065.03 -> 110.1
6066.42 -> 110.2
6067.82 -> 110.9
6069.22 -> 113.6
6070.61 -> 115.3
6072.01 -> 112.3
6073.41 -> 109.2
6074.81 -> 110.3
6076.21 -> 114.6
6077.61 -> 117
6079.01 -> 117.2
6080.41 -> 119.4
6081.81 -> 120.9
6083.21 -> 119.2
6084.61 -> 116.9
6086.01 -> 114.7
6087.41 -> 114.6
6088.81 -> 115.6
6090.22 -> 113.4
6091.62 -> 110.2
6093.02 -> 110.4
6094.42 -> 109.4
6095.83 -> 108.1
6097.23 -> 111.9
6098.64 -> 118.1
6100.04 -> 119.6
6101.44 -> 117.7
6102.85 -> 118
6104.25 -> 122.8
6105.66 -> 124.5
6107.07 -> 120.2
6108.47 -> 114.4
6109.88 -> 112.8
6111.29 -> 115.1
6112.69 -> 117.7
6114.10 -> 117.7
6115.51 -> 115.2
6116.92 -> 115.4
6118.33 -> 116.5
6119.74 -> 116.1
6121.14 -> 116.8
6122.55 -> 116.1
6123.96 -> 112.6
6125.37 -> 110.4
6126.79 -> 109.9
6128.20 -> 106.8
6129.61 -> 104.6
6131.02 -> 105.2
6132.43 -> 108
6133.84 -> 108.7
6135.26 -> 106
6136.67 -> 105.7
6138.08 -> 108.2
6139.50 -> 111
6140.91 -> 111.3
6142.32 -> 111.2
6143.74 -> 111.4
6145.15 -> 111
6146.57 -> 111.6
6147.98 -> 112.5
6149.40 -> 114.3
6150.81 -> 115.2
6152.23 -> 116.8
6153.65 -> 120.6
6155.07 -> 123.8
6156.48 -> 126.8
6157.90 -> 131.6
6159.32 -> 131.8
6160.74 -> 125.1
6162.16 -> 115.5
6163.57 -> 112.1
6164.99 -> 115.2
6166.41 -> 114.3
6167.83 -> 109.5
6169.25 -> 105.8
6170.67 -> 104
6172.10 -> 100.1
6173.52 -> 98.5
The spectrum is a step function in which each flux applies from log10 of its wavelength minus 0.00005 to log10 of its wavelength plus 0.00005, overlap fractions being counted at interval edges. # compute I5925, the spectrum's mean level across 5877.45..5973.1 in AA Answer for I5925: 103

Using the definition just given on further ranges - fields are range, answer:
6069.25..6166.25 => 115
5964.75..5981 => 109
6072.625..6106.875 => 116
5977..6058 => 108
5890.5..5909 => 103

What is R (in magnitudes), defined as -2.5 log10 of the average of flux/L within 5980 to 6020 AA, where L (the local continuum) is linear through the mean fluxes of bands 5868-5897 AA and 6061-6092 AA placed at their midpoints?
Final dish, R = 0.05 mag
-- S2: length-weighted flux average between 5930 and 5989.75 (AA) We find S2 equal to 102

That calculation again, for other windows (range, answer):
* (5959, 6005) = 108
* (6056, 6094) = 112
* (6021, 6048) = 112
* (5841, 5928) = 107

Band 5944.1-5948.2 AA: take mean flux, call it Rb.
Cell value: 92.7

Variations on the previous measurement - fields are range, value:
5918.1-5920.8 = 101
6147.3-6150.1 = 113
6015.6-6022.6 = 105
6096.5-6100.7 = 117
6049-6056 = 99.5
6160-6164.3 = 118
